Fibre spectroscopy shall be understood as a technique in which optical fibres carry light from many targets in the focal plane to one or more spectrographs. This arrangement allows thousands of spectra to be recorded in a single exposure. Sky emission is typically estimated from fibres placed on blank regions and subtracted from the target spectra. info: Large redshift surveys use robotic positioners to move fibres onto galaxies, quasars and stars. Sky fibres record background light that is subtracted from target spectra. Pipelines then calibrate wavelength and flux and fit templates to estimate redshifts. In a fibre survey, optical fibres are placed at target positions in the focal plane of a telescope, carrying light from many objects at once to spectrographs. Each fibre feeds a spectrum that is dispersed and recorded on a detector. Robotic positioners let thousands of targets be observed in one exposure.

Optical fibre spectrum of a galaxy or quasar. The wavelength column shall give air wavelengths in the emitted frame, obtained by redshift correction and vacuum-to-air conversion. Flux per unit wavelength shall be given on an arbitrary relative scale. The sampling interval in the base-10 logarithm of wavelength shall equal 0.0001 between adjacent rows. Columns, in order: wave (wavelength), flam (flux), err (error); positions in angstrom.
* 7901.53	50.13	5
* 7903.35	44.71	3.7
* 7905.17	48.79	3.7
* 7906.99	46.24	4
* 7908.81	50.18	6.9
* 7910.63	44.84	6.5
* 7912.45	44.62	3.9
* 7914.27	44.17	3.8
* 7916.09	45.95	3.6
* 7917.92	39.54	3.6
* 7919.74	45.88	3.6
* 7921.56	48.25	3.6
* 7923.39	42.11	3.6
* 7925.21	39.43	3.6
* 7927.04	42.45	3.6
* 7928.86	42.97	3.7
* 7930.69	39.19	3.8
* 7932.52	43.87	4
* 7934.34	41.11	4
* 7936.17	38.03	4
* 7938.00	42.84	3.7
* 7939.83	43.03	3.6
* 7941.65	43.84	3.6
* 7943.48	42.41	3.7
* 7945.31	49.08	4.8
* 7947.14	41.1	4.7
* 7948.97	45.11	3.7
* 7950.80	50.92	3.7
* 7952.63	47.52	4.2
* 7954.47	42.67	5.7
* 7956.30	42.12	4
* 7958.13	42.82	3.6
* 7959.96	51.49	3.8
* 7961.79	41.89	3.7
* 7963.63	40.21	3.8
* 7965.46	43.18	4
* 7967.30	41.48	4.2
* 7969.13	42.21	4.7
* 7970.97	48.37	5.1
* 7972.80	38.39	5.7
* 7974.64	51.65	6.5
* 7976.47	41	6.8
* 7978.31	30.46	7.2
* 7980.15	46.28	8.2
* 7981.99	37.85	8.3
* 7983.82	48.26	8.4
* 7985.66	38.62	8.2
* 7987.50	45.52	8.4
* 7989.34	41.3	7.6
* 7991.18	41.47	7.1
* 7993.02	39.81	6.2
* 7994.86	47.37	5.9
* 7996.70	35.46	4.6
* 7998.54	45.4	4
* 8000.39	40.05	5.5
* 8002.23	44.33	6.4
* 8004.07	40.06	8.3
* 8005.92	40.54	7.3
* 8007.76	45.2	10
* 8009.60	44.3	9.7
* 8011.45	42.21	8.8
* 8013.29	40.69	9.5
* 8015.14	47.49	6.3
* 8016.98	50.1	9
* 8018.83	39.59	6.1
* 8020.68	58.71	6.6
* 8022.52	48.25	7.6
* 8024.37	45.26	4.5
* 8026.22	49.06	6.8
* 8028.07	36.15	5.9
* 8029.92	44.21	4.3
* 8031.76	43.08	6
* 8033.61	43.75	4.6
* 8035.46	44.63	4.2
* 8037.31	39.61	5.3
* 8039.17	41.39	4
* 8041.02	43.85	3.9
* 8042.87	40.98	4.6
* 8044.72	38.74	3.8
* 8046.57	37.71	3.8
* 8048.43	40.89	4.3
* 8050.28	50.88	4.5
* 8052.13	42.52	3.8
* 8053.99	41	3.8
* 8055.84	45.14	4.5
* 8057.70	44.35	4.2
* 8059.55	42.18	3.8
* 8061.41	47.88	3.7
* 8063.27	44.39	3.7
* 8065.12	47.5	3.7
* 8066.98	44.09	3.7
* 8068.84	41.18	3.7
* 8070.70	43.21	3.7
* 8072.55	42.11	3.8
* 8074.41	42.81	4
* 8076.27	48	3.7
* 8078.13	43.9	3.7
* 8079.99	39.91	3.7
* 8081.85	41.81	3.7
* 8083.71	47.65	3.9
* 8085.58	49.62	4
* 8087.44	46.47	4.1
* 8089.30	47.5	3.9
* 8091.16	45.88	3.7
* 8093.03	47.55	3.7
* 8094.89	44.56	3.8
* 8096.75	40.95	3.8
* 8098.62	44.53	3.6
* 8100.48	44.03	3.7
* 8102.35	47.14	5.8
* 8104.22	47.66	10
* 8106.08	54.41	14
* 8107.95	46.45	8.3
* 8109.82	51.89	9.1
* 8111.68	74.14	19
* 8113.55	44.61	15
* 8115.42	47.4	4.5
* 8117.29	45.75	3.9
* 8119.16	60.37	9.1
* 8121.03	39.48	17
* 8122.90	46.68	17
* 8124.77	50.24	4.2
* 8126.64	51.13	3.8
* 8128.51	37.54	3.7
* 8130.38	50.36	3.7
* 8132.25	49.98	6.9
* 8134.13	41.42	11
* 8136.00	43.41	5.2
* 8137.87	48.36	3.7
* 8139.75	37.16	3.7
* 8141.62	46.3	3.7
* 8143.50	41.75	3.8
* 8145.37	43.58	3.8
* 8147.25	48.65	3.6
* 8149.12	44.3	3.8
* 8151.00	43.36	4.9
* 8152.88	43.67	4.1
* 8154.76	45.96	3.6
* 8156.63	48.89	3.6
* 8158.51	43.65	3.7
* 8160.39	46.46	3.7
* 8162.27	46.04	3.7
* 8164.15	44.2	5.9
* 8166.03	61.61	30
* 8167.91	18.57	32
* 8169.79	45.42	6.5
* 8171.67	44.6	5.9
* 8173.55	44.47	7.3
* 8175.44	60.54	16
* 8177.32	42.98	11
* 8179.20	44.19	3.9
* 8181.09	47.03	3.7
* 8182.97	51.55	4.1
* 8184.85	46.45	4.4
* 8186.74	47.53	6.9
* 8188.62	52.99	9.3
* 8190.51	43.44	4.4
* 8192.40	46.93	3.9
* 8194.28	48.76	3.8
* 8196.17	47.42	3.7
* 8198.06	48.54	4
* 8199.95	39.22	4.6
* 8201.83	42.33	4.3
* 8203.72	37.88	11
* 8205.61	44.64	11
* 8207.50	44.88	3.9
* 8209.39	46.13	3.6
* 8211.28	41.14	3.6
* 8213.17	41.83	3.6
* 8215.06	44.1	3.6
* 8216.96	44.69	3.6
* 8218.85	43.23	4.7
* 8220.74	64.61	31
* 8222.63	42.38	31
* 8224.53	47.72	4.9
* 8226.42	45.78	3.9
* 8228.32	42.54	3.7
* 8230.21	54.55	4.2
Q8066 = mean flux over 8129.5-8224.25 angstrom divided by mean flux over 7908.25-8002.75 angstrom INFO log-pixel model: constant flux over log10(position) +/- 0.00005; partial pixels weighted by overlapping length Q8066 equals 1.05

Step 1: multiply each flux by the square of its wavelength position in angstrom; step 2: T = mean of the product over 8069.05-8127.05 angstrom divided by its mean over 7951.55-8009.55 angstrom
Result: 1.14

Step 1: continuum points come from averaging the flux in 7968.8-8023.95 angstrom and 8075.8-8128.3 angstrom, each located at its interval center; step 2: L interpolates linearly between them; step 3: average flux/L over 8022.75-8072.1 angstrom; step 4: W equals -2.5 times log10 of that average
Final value 0.05 mag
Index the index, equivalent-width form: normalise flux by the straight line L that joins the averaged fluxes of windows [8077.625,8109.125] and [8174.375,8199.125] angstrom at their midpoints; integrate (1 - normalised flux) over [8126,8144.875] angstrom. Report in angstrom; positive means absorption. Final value 1.0 angstrom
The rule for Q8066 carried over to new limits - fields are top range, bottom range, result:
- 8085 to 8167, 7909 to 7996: 1.09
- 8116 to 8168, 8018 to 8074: 1.05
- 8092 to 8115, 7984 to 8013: 1.16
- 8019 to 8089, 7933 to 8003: 1.03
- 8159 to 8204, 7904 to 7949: 1.05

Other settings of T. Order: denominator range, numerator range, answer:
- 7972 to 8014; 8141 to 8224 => 1.14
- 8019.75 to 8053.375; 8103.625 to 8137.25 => 1.14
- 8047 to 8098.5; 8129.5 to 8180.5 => 1.04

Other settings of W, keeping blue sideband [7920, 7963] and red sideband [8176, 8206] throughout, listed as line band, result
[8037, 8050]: 0.09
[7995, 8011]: 0.05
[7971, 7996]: 0.04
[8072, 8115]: -0.05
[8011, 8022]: -0.06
